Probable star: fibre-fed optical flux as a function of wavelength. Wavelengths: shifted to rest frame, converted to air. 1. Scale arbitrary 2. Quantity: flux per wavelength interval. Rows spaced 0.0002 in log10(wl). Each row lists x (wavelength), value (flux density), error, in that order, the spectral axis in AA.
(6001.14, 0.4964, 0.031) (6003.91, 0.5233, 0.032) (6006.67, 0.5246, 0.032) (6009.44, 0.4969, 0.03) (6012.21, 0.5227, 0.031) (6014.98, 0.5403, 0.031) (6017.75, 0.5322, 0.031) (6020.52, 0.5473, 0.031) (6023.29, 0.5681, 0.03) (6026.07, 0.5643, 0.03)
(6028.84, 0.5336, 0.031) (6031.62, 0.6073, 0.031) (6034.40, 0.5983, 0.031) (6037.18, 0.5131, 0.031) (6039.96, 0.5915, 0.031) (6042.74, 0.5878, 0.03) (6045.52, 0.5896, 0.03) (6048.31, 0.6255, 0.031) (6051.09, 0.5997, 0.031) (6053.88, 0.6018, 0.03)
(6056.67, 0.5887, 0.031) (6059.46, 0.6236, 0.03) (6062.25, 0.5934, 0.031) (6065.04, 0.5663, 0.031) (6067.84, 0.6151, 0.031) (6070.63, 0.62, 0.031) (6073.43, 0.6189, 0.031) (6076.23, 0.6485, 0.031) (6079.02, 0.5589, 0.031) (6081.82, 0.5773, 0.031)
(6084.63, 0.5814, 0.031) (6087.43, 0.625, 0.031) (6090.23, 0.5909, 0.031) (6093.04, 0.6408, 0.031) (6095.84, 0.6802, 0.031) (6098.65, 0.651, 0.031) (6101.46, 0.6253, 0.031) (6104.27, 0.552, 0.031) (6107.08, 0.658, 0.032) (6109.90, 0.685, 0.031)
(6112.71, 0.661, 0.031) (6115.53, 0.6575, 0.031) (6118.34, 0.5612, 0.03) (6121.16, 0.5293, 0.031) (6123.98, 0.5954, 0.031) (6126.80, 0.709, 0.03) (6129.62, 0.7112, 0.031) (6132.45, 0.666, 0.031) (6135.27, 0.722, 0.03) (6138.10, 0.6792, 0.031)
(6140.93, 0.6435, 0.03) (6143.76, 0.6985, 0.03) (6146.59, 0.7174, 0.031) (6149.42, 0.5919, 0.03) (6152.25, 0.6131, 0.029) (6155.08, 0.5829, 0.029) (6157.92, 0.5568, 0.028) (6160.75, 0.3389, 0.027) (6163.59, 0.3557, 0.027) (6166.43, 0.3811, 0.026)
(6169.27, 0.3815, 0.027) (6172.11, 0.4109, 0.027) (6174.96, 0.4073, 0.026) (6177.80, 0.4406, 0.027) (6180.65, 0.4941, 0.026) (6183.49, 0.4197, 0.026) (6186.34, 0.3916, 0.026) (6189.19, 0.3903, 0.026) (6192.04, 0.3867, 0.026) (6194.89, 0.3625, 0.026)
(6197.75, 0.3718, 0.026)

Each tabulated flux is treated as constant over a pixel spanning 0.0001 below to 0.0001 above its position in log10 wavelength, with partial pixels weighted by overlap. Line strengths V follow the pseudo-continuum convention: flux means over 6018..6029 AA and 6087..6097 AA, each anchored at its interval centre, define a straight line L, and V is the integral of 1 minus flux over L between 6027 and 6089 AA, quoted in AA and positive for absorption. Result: 0.0 AA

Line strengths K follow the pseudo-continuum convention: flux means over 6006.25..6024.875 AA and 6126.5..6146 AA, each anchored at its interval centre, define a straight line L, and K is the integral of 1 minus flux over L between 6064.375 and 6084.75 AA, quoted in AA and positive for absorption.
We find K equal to 0.3 AA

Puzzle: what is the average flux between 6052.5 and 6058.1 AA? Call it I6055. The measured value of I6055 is 0.595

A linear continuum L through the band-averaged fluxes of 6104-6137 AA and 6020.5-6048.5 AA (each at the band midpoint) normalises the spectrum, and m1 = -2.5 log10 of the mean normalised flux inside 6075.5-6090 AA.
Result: 0.03 mag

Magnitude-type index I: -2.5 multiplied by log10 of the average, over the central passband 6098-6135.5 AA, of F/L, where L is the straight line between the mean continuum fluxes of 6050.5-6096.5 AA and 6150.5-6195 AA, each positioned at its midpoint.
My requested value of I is -0.201 mag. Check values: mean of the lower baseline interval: 0.607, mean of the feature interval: 0.639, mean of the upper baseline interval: 0.435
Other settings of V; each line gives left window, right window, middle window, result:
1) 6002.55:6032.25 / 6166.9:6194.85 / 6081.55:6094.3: -3.18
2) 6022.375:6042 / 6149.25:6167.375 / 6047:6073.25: -2.60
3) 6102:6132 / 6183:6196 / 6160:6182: 2.20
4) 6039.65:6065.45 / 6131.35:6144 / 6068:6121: 1.58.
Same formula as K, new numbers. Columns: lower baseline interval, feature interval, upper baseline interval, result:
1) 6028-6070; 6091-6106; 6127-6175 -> -1.3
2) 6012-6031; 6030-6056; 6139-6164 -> -1.7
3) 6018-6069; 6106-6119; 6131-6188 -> -2.4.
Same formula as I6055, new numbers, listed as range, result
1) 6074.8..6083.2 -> 0.595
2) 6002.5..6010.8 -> 0.515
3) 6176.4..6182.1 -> 0.467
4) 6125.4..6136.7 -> 0.702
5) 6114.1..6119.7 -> 0.61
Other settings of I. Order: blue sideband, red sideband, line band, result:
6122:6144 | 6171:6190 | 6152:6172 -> 0.17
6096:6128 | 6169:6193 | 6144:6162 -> -0.15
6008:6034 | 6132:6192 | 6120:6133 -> -0.23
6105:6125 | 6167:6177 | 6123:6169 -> -0.17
